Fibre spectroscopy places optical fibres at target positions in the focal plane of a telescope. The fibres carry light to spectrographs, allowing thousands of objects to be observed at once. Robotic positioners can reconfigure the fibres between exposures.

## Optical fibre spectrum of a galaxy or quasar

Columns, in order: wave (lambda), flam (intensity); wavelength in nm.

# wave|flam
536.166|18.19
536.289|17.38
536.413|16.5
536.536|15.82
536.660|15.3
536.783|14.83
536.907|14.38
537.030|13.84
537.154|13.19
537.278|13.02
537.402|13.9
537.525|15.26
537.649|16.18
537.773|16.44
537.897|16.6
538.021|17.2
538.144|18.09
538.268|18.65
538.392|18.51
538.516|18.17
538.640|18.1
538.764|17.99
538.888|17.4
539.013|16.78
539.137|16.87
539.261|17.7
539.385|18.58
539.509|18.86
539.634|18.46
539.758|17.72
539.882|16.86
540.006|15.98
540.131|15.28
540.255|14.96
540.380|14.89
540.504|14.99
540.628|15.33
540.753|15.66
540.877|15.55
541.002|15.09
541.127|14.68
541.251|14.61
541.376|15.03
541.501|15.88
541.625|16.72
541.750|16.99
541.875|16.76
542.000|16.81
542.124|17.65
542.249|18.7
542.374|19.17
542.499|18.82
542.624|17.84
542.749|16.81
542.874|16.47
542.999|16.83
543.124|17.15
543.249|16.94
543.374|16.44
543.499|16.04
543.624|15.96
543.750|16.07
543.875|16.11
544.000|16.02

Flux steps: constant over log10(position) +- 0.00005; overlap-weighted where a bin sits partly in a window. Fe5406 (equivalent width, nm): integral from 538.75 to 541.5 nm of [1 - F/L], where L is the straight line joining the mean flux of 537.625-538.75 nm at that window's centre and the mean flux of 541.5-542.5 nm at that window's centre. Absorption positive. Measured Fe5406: 0.20 nm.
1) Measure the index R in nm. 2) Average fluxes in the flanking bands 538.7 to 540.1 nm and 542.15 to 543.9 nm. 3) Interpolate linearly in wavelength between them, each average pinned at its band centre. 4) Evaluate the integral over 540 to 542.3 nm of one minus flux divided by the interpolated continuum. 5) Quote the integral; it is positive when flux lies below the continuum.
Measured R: 0.19 nm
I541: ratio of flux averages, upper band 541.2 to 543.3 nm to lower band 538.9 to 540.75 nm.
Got 1.02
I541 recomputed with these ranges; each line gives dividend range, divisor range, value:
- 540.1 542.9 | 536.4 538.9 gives 1.01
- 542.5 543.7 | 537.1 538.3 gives 1.06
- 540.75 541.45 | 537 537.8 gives 1.04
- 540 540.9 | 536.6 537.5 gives 1.08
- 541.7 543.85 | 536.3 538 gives 1.13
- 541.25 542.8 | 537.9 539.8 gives 0.96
